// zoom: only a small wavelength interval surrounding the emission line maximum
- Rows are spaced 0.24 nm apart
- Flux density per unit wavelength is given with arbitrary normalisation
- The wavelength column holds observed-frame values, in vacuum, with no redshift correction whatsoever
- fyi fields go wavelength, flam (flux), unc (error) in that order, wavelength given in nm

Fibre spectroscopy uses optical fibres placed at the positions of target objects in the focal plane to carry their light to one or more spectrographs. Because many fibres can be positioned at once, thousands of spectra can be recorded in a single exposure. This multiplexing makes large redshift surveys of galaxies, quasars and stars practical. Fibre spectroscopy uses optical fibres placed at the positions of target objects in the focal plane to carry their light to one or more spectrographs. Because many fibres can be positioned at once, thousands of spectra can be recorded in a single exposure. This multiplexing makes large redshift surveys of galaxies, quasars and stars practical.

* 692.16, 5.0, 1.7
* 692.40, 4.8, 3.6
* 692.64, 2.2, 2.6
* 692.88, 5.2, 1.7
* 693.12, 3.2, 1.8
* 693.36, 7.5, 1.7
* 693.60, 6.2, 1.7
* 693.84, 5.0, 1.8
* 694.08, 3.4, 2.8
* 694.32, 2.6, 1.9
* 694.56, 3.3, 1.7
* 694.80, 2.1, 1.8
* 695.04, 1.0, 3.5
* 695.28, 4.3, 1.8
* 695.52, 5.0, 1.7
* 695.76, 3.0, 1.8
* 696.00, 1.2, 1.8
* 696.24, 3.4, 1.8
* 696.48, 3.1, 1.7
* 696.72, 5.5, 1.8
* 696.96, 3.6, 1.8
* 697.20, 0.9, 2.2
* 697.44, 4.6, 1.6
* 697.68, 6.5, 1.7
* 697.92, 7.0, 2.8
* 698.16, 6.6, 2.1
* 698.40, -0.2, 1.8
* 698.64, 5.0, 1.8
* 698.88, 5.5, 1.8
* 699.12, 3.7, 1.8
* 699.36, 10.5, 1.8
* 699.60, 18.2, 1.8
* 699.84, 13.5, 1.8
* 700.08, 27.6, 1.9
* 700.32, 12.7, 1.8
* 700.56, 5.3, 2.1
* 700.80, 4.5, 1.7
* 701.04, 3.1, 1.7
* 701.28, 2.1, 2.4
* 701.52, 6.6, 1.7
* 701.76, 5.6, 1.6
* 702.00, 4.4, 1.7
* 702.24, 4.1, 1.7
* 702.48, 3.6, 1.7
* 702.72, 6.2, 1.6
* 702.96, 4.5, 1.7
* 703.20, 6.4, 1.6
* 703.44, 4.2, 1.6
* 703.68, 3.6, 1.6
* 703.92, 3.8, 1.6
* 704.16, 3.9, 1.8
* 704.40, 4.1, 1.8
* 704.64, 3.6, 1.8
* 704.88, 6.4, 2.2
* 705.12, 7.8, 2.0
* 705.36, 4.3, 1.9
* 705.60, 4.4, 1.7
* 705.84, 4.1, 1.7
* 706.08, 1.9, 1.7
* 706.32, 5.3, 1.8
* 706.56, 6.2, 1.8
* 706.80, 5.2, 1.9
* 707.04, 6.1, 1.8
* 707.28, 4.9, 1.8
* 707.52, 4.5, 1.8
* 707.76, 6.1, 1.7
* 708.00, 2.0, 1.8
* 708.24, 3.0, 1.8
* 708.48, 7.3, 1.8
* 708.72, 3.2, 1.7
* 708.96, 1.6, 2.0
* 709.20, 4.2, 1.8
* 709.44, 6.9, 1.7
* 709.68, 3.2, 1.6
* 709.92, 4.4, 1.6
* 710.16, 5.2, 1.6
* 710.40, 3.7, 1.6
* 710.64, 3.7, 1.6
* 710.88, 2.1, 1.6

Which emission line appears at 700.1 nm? [O II]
